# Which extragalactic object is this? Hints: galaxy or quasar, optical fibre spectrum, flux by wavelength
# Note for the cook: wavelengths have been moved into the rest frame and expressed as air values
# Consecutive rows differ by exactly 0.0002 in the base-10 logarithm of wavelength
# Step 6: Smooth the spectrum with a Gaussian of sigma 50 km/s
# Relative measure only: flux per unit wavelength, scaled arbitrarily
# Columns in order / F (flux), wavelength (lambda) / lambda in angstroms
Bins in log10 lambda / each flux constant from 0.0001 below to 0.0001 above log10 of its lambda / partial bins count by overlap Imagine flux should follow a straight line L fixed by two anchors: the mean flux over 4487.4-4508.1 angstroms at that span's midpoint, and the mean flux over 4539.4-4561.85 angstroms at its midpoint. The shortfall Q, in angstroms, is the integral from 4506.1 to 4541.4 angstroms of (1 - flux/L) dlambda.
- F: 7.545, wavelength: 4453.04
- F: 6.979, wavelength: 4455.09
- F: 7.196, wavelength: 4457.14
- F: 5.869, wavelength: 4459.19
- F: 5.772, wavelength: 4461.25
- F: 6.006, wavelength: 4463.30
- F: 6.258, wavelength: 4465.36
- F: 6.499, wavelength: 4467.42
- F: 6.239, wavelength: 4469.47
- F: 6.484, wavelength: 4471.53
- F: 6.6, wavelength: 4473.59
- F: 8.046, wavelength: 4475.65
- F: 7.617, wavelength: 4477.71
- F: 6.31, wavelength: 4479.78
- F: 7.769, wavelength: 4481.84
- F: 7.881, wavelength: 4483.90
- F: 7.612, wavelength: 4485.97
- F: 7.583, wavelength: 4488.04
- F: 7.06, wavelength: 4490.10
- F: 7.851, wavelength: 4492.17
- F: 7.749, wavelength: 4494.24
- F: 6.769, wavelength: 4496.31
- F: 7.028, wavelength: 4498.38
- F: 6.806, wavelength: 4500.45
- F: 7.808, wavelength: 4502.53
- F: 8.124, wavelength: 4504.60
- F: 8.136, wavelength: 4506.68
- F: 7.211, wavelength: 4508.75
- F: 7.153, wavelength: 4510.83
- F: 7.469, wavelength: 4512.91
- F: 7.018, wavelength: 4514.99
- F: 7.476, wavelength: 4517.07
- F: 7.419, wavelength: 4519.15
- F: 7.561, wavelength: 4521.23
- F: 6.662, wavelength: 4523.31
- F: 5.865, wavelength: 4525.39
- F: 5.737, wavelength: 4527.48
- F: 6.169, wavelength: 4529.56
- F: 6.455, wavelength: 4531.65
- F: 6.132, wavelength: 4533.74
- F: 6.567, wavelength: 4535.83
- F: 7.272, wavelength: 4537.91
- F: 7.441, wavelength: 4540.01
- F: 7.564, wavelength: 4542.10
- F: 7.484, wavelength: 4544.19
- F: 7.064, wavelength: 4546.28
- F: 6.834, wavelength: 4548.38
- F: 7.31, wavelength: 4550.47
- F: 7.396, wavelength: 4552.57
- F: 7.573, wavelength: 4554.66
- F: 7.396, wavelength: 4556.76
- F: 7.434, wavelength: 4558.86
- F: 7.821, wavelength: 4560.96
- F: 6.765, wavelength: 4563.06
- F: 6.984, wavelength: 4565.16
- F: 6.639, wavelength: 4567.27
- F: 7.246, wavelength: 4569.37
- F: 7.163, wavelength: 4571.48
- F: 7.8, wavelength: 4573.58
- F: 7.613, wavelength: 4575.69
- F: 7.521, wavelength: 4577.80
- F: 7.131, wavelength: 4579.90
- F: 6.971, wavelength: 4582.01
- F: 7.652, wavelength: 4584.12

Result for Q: 2.5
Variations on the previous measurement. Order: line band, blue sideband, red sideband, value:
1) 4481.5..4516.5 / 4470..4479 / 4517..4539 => -2.9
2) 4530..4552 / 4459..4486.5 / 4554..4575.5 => 0.5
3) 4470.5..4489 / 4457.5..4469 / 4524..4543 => -3.2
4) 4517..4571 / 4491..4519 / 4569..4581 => 3.1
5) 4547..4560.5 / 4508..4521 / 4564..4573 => -0.4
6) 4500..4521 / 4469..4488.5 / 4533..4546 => -0.9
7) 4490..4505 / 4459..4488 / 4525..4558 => -1.1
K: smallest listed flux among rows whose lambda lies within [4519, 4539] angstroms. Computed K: 5.737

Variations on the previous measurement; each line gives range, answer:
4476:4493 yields 6.31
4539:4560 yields 6.834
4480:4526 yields 5.865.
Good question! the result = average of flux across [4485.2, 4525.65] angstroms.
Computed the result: 7.34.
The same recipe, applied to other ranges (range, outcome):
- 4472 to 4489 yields 7.39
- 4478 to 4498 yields 7.39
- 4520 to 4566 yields 6.98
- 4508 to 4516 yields 7.21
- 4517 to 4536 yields 6.56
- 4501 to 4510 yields 7.74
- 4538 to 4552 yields 7.28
